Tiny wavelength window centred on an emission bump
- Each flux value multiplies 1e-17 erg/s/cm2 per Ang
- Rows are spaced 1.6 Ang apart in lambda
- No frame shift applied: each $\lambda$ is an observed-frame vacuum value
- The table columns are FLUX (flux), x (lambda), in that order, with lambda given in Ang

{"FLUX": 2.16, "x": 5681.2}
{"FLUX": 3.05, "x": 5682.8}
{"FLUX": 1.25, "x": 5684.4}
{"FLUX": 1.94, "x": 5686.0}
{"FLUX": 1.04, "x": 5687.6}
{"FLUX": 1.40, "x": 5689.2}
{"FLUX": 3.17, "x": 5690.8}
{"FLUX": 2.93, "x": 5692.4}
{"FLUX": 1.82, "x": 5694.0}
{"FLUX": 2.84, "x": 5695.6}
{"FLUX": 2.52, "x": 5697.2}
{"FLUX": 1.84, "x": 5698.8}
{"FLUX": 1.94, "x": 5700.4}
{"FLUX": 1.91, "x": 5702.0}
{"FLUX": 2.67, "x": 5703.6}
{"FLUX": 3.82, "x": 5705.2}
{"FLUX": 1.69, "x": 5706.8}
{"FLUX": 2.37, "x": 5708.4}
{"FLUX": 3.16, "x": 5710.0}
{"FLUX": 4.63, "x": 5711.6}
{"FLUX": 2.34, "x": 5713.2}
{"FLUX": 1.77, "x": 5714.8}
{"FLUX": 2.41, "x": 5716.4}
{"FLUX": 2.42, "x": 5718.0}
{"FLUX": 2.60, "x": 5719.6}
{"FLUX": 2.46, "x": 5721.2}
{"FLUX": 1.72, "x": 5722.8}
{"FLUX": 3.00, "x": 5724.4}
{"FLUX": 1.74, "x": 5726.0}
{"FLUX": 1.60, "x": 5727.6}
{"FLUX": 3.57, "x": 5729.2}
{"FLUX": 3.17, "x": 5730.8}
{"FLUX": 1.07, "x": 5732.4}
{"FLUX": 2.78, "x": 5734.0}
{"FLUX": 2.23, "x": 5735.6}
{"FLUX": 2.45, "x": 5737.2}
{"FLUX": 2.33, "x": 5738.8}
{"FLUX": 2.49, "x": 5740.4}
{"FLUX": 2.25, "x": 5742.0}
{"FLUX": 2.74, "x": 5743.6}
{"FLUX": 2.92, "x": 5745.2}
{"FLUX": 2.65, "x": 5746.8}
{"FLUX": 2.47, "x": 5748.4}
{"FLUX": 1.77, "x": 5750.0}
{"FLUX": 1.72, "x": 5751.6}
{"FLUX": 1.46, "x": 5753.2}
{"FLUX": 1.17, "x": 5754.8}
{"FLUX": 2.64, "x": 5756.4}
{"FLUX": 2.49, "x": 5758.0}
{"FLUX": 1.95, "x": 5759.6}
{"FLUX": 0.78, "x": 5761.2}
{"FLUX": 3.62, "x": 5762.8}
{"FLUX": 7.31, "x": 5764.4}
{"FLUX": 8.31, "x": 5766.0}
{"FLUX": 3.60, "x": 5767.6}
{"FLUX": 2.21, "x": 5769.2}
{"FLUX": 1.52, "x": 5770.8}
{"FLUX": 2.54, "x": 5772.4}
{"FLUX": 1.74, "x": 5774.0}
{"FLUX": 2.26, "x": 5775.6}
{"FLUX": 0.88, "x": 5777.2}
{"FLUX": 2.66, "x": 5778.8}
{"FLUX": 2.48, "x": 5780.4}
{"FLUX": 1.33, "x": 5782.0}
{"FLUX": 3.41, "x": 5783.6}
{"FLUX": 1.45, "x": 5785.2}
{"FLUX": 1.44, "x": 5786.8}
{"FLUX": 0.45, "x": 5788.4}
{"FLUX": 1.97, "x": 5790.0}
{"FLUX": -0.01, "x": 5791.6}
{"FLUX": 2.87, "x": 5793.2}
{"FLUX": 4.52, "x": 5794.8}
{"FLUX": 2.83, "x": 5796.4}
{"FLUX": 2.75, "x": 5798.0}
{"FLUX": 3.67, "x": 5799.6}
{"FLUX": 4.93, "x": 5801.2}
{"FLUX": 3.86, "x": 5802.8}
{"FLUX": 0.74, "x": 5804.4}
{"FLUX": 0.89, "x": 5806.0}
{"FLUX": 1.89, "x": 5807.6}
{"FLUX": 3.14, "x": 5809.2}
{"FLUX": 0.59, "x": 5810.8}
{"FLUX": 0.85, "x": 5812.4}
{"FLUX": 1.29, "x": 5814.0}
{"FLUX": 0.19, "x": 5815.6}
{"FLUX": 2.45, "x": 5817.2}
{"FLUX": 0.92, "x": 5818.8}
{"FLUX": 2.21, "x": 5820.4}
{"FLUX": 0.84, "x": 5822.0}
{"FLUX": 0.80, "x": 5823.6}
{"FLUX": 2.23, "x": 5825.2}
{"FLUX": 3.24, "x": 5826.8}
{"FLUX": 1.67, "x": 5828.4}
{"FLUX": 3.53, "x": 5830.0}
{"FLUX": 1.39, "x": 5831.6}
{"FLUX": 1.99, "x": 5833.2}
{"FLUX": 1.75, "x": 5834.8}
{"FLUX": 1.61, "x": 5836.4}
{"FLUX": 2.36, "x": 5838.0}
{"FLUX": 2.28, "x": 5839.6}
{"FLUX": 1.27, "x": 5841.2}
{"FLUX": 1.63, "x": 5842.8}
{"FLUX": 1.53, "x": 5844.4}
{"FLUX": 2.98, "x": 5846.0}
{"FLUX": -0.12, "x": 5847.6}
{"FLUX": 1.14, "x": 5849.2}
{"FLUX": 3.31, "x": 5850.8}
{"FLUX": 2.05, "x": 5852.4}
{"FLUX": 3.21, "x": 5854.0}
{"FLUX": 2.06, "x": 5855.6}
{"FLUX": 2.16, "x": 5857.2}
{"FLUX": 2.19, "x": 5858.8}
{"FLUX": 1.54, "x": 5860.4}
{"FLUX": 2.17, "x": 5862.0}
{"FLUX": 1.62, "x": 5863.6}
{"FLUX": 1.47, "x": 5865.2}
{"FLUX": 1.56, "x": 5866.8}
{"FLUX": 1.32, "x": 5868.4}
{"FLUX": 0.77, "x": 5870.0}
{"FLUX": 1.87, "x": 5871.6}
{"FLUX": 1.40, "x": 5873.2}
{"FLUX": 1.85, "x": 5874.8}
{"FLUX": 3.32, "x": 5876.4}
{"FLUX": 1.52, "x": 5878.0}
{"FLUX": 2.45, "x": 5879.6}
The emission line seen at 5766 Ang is [O III] 5007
